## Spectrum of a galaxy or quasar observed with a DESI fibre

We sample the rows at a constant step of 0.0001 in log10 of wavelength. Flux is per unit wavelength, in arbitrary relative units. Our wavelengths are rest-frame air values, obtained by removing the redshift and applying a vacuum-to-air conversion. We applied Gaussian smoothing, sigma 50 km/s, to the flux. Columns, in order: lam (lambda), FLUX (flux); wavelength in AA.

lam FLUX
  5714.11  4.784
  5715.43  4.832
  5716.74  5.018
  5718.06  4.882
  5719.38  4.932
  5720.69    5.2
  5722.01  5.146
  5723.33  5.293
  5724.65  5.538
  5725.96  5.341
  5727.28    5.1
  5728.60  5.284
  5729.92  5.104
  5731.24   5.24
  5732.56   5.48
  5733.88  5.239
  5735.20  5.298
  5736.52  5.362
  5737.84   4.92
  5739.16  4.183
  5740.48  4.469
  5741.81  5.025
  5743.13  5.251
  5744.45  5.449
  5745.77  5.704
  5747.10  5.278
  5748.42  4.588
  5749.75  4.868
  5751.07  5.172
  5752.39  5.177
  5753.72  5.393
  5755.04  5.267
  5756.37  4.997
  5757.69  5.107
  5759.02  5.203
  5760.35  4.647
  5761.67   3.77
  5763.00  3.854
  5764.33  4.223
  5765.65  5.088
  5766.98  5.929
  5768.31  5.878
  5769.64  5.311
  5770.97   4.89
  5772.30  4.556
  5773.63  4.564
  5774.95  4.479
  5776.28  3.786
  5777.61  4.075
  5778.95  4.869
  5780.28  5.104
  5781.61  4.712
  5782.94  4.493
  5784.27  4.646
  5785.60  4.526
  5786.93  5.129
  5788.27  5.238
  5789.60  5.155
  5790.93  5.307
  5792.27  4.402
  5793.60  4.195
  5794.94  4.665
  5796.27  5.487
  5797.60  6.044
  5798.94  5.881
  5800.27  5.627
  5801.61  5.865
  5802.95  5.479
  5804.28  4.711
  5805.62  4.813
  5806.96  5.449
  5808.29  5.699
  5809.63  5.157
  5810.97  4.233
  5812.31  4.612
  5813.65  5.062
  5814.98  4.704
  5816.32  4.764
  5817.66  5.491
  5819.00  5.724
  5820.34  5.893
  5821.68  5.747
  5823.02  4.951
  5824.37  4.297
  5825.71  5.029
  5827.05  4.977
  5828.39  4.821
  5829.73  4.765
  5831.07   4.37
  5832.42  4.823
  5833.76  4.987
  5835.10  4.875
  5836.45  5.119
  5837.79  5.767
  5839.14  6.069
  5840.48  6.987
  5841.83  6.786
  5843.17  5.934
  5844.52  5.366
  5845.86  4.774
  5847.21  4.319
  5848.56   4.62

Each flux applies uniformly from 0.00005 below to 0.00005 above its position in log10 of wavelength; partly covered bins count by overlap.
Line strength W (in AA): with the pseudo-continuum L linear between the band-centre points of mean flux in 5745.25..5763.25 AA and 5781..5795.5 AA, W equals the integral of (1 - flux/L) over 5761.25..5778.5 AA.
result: 0.7 AA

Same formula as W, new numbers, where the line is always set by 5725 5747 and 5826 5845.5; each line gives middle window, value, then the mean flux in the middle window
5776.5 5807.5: 1.59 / 5.02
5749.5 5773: 1.15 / 4.96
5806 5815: 0.55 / 5.01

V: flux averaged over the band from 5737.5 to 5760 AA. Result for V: 5.06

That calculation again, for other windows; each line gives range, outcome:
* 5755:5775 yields 4.86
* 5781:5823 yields 5.13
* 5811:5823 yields 5.18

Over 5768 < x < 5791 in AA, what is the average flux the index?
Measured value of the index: 4.79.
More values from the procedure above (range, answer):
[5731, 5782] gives 4.93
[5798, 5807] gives 5.41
